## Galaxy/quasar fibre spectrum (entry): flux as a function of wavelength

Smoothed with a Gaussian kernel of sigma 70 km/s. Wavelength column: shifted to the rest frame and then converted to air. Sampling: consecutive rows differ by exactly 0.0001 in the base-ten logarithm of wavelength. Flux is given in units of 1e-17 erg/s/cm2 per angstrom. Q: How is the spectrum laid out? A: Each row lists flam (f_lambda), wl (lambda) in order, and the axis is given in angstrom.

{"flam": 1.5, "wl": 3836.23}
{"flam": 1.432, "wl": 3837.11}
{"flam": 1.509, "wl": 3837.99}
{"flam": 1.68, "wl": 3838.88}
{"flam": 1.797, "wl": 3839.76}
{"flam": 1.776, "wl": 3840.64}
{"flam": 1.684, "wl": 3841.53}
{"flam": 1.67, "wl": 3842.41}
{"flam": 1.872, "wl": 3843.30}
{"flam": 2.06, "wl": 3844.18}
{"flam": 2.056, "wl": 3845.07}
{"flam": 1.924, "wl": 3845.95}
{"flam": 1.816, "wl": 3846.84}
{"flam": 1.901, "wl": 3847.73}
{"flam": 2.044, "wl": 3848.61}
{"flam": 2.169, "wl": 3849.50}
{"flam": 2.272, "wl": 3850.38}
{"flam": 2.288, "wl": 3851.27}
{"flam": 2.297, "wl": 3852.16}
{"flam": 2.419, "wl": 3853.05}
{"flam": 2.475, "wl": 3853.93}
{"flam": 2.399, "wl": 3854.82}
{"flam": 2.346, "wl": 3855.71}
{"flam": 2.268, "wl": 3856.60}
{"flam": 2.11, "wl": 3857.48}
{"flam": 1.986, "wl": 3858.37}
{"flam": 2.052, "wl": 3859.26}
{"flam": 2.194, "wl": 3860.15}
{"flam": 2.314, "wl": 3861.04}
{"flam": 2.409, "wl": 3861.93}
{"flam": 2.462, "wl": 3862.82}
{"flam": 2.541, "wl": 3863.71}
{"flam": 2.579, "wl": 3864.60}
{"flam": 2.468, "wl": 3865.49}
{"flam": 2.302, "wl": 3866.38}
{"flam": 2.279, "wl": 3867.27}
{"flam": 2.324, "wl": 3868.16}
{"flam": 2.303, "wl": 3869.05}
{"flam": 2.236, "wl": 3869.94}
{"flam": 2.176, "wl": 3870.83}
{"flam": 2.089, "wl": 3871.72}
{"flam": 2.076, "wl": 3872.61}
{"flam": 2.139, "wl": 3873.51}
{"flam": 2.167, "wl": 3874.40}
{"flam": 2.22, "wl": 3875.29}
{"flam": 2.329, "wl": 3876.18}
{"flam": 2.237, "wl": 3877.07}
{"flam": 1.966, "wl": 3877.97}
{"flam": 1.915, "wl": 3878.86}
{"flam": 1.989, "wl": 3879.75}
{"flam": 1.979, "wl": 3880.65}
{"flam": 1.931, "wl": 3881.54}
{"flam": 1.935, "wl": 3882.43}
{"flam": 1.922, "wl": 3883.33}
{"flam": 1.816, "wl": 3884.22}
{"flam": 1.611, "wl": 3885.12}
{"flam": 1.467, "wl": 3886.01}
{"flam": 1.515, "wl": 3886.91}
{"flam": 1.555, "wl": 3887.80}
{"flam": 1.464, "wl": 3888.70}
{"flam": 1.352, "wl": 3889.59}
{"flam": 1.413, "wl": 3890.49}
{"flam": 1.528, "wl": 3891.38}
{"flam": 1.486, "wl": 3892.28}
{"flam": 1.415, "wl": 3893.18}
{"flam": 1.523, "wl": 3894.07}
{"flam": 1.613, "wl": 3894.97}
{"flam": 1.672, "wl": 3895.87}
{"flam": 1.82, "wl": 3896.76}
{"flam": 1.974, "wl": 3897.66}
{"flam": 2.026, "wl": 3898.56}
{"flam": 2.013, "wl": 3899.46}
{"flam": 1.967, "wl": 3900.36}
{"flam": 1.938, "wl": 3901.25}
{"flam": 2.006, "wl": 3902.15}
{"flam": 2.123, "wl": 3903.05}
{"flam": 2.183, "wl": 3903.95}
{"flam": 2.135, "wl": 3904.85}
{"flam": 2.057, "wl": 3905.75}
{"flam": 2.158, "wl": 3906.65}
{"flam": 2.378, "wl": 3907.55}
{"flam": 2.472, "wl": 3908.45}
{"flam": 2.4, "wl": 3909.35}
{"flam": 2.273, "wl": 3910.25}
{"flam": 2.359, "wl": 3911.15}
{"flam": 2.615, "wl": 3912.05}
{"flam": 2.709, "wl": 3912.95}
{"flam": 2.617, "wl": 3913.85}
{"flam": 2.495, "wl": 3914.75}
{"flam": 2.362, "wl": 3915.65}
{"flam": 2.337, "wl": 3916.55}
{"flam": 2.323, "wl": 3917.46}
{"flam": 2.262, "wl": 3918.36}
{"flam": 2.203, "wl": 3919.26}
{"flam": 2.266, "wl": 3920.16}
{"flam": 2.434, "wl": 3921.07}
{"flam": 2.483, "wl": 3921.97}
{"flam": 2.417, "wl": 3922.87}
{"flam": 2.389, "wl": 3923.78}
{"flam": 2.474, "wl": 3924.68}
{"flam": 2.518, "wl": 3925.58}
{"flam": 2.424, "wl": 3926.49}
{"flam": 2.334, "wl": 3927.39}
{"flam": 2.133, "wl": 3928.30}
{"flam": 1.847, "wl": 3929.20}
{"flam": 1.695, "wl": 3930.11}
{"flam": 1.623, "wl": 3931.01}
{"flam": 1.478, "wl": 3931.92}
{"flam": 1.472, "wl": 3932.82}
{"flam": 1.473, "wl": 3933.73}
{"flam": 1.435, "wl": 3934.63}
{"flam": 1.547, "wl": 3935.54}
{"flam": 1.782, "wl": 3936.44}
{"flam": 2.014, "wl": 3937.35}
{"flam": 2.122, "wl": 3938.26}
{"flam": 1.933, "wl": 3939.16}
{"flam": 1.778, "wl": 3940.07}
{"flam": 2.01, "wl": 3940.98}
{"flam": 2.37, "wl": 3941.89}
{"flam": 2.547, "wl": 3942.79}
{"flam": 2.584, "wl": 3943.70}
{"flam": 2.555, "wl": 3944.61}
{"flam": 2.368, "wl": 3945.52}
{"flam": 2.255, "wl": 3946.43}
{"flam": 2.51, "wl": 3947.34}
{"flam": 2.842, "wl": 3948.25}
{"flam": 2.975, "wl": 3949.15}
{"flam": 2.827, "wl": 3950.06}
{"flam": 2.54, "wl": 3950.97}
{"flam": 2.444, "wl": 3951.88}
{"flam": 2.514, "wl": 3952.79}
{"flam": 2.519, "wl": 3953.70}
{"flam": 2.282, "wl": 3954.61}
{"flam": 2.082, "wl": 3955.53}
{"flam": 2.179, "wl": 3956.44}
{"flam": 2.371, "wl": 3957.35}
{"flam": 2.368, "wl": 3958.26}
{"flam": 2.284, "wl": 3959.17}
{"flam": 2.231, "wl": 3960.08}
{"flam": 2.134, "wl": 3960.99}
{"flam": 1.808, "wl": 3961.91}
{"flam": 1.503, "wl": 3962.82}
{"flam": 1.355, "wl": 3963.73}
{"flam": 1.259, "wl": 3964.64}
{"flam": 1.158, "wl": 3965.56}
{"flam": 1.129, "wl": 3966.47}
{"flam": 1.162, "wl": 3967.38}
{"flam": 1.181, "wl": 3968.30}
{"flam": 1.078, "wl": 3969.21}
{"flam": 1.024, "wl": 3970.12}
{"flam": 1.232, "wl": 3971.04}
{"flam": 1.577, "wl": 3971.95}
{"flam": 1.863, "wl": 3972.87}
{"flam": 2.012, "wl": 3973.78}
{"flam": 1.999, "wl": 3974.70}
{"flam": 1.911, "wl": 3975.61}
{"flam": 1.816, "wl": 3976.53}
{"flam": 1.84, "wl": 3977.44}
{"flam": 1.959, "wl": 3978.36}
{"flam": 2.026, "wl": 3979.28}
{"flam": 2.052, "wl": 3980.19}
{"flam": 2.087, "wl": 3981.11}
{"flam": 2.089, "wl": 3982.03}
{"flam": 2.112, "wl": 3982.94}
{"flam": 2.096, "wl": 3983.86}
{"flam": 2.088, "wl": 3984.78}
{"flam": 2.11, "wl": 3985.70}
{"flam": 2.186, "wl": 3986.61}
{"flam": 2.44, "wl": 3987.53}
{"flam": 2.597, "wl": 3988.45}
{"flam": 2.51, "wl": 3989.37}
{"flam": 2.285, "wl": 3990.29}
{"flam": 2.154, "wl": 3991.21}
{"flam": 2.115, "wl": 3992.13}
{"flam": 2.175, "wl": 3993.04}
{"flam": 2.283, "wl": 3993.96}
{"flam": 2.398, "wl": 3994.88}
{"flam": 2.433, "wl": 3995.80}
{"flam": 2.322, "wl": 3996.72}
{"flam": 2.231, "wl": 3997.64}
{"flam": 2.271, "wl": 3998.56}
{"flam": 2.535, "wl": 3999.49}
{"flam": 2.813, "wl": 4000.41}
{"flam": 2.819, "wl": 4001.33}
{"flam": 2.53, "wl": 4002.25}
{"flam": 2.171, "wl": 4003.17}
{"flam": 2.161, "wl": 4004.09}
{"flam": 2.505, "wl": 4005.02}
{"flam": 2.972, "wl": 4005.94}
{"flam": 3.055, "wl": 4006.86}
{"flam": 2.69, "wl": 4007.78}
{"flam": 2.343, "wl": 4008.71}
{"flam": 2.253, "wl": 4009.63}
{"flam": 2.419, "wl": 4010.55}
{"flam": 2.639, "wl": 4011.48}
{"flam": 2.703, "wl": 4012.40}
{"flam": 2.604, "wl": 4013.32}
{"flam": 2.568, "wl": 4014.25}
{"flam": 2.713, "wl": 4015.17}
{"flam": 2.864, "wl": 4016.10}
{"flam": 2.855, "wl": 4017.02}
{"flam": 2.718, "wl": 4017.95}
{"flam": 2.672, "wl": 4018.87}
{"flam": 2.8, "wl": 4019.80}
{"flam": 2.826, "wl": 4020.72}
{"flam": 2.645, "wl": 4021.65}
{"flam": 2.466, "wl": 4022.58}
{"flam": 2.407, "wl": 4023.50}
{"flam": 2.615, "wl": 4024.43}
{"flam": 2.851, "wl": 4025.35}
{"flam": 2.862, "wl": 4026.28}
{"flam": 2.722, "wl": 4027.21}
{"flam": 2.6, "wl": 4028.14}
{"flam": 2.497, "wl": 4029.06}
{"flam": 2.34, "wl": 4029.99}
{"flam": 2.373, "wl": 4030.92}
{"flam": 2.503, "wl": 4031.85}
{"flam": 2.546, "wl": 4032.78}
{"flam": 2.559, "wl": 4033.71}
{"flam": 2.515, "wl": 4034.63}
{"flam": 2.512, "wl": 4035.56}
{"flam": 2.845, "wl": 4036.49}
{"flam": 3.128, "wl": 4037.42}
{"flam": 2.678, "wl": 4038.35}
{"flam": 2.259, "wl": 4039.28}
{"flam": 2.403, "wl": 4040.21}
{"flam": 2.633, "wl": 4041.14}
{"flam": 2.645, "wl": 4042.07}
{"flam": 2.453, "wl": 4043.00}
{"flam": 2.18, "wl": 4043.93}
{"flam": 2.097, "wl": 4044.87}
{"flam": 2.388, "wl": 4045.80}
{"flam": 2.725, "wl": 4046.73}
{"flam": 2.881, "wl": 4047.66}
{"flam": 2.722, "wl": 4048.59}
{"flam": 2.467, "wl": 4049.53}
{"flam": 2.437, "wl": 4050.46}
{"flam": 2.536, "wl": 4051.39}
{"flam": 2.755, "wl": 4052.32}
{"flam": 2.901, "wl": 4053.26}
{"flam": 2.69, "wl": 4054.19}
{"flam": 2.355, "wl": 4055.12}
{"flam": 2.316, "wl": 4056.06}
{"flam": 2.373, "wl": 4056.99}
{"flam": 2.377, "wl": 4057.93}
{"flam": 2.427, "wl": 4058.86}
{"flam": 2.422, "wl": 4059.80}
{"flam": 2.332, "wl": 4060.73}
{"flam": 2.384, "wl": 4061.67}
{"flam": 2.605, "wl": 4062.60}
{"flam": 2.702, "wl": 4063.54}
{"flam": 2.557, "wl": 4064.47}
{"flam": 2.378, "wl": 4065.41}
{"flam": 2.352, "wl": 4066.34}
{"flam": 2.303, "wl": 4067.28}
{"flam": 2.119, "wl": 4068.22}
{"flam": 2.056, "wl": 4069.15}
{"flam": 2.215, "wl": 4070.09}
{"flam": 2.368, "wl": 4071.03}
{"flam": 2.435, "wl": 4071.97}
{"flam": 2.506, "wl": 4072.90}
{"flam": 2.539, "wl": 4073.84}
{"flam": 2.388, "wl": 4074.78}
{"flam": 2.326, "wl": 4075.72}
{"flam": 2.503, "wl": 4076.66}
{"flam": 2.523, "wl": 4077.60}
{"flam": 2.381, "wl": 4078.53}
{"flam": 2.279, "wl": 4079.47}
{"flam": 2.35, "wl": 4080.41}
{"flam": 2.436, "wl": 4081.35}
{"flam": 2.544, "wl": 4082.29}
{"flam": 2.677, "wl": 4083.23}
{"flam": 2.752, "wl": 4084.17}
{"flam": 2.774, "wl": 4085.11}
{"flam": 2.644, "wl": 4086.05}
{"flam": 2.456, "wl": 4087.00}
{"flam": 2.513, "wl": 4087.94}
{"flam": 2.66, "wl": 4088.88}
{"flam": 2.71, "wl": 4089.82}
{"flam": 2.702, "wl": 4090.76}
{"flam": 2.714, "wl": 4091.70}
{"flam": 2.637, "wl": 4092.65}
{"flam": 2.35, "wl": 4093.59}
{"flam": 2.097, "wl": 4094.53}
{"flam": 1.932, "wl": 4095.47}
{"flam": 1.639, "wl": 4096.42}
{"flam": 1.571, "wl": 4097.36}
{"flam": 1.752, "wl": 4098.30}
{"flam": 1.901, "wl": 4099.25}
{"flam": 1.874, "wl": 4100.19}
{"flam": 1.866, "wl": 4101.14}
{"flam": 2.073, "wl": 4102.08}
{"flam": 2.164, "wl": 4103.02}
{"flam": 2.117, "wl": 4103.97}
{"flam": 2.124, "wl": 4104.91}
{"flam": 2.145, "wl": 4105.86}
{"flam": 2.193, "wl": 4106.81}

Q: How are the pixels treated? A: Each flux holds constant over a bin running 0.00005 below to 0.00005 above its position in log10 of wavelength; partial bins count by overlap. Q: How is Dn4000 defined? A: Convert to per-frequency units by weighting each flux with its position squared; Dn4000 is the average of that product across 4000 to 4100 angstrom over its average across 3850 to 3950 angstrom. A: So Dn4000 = 1.3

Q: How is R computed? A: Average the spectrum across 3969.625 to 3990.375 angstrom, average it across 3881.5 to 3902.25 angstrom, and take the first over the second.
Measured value 1.17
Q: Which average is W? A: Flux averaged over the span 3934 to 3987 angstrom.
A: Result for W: 2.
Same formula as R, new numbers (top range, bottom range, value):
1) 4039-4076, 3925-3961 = 1.12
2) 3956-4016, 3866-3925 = 1.03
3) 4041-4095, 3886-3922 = 1.22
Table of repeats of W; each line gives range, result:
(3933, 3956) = 2.24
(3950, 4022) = 2.21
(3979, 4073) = 2.48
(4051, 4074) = 2.44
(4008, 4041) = 2.61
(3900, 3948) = 2.18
